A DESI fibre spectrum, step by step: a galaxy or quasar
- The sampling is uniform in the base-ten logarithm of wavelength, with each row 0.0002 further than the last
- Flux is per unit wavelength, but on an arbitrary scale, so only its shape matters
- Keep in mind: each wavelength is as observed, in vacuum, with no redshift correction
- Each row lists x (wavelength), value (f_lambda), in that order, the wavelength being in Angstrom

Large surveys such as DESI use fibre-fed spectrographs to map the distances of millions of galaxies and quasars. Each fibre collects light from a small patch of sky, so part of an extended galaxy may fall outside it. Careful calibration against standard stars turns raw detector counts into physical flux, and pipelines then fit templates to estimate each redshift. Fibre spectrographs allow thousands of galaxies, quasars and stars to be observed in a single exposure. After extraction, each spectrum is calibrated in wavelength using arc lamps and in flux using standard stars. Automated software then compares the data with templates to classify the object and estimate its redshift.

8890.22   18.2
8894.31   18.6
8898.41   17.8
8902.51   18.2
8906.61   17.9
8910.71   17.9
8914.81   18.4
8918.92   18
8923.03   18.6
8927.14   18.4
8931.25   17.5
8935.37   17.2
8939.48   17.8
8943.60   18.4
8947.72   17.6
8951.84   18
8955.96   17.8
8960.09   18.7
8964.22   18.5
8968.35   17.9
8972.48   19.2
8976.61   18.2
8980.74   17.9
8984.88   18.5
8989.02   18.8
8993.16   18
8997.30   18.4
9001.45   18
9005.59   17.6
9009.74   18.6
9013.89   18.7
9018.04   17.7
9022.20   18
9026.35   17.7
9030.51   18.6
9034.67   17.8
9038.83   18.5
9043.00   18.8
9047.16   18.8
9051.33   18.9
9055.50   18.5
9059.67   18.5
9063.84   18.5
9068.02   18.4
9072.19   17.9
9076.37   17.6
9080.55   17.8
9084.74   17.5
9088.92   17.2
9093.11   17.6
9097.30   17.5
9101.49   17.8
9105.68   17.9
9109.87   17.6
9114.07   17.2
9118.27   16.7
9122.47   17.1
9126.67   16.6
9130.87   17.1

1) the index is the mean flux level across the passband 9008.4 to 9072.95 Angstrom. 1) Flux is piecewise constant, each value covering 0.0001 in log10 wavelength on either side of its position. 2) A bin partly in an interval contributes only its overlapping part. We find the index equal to 18.4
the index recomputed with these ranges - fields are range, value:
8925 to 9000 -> 18.2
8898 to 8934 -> 18.1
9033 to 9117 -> 18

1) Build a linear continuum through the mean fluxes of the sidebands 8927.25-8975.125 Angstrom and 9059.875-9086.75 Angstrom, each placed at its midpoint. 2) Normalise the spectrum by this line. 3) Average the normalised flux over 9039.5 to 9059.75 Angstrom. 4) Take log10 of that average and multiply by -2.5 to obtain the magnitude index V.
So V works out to -0.04 mag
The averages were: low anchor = 18.1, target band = 18.7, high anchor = 18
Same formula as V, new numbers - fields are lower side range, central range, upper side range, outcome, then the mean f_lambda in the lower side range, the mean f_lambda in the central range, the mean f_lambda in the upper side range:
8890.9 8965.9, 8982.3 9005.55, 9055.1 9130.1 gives -0.022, 18.1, 18.3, 17.6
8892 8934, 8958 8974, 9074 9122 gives -0.036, 18.1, 18.5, 17.5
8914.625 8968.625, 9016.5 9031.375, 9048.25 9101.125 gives 0.004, 18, 18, 18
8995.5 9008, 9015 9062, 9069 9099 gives -0.031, 18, 18.4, 17.6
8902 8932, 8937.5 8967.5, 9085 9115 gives -0.005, 18.1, 18.1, 17.6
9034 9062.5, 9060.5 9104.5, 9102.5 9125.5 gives 0.007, 18.6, 17.8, 17.3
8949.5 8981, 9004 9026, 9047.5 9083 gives 0.011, 18.3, 18.1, 18.3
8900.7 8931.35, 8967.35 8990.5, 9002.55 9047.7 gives -0.014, 18.2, 18.4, 18.2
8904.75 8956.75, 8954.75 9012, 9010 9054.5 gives -0.008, 18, 18.3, 18.4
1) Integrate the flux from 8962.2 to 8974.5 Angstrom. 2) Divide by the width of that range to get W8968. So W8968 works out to 18.5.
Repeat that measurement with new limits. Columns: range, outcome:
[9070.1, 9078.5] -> 17.8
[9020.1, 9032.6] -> 18.1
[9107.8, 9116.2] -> 17.4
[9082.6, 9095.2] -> 17.4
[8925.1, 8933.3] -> 18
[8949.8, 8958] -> 17.9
